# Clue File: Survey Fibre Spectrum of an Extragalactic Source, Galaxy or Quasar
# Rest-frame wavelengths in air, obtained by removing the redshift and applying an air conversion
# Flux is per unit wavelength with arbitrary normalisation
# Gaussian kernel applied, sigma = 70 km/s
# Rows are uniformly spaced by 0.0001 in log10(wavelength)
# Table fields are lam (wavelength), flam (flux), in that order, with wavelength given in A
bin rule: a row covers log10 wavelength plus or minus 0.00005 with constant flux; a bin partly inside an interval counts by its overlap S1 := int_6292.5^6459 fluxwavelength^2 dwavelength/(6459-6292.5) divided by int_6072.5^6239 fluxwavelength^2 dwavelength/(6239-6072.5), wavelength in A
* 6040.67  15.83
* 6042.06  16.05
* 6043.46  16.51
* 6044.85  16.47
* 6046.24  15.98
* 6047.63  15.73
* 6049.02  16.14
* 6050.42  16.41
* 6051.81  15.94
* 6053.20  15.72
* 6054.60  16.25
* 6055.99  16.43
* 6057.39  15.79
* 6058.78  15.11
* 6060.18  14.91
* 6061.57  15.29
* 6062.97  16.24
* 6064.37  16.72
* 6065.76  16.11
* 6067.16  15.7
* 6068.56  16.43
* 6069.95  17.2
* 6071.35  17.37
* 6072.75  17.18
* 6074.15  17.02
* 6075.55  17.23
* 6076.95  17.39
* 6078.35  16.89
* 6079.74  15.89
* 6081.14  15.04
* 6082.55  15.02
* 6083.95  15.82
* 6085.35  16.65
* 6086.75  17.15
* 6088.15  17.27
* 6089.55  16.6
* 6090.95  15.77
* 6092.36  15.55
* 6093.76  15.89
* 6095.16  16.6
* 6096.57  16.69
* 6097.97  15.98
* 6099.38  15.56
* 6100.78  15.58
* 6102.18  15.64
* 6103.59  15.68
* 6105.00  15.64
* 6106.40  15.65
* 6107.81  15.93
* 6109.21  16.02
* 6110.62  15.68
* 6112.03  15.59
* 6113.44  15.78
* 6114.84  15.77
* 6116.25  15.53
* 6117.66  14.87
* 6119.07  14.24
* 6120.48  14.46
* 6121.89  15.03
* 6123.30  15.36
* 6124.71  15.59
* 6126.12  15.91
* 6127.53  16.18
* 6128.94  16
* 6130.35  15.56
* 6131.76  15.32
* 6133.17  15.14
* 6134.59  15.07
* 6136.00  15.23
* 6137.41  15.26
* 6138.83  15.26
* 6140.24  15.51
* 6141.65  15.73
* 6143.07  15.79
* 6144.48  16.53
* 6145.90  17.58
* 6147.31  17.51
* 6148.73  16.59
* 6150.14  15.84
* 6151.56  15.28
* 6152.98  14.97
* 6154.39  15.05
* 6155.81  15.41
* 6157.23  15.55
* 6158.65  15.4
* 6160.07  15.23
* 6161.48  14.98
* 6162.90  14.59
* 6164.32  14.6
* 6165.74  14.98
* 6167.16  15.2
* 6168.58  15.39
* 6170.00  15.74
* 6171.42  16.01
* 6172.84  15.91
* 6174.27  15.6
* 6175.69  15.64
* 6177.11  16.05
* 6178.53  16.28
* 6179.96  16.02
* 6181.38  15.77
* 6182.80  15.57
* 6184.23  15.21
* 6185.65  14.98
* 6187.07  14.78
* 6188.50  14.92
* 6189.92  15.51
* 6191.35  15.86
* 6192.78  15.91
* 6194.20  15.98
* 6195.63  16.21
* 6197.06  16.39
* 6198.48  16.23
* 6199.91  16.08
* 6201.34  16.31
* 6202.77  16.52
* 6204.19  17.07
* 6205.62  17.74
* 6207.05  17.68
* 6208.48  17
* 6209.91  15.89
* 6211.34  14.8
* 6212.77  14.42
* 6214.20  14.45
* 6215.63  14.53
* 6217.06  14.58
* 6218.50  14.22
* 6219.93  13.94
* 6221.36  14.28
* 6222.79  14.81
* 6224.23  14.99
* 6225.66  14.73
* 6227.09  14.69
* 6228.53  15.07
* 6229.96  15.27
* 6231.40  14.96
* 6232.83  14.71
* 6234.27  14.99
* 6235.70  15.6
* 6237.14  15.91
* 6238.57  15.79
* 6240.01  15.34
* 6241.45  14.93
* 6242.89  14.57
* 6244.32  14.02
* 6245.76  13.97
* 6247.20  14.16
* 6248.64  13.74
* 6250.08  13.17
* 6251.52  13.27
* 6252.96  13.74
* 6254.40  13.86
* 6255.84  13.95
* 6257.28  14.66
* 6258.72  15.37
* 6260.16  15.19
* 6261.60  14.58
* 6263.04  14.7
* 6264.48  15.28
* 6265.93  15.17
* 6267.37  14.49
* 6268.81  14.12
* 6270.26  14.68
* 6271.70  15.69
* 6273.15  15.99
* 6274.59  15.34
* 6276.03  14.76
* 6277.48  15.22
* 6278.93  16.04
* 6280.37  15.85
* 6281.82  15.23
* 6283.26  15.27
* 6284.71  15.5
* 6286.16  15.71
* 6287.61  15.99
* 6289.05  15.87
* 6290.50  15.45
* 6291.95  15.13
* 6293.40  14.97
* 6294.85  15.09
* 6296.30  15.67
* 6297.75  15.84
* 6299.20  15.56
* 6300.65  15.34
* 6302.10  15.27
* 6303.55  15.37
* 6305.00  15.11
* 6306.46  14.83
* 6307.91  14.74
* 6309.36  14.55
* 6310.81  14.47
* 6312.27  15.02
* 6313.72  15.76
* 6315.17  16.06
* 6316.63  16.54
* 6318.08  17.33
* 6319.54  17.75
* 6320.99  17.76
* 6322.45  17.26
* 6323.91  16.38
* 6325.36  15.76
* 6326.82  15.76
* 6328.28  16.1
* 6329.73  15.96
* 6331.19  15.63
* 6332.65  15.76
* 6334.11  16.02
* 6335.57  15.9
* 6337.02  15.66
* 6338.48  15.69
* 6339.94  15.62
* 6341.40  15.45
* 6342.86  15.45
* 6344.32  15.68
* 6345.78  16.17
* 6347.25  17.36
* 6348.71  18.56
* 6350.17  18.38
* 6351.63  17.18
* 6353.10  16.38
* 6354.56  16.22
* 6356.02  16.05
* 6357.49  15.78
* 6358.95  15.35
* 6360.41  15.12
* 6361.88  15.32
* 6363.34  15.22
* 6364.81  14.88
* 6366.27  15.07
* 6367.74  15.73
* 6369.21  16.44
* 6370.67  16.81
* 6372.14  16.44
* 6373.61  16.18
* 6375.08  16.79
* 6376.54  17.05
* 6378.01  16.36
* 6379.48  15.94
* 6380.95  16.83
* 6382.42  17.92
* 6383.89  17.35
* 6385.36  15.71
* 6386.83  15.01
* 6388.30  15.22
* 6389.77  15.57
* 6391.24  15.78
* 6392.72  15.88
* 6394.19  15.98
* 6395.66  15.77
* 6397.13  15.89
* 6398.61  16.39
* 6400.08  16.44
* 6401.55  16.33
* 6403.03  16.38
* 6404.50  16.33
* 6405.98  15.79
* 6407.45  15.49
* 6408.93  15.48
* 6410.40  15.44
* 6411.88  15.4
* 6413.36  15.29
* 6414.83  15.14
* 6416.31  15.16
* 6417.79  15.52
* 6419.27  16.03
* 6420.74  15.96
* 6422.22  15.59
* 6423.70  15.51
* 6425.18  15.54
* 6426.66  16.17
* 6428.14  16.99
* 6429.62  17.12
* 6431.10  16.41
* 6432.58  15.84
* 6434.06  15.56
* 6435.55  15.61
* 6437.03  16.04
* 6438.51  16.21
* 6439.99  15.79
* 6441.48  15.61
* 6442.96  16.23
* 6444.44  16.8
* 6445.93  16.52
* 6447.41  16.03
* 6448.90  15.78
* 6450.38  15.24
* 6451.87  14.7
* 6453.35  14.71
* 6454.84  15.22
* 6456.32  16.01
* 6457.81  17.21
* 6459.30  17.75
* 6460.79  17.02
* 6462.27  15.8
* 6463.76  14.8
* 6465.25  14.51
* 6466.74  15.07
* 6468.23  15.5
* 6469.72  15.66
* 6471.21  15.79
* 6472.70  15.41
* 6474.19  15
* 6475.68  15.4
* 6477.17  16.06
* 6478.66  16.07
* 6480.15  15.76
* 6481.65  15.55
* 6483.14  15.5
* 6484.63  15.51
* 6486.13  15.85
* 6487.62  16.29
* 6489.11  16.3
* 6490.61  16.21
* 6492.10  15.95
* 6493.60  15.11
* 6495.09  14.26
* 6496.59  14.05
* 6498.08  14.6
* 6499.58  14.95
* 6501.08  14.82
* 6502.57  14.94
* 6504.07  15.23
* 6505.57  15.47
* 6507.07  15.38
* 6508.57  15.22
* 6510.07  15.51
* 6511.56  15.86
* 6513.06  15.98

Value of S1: 1.09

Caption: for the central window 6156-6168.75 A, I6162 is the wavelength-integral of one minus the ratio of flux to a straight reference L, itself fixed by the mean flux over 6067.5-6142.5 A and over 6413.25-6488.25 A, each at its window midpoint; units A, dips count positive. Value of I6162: 0.6 A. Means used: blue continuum 15.9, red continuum 15.8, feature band 15.1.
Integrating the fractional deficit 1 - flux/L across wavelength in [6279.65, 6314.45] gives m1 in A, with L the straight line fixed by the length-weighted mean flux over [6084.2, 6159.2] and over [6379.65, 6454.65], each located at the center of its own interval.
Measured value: 1.2 A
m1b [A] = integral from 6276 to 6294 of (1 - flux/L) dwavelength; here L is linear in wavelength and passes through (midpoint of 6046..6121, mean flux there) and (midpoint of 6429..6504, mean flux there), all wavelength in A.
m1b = 0.4 A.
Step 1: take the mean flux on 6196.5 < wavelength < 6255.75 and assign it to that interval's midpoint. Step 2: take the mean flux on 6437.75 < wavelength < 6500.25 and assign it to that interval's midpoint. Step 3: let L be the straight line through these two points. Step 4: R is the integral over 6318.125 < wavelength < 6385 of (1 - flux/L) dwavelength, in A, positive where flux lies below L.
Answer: -4.0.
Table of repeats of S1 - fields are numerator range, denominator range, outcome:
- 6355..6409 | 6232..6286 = 1.12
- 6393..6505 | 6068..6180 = 1.10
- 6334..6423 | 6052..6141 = 1.10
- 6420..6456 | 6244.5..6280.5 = 1.15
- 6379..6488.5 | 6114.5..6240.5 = 1.11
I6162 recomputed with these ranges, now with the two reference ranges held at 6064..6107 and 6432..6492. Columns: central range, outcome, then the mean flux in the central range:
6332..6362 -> -0.4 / 16.2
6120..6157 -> 1.3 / 15.7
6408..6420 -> 0.3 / 15.4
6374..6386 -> -0.6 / 16.7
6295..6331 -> 0.4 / 15.8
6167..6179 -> 0.3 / 15.8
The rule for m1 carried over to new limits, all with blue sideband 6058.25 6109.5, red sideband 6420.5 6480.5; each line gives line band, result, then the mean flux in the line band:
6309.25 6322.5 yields -0.25 A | 16.3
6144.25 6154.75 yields -0.04 A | 16.2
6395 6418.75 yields 0.19 A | 15.8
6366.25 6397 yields -0.56 A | 16.2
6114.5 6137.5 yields 1.17 A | 15.3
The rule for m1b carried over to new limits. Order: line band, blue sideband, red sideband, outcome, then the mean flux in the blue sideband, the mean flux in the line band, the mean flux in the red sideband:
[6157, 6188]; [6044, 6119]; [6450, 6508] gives 1.0 A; 16.1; 15.4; 15.5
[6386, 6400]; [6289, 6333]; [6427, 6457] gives 0.1 A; 15.7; 15.8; 15.9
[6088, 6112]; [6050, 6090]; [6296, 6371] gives 0.5 A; 16.3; 15.9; 15.9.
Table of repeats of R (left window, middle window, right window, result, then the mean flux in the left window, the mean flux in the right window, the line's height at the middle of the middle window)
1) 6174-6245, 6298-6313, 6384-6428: 0.5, 15.5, 15.8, 15.6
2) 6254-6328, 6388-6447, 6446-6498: -1.3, 15.4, 15.6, 15.6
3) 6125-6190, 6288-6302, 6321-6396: 0.5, 15.6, 16.1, 16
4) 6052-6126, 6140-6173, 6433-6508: 0.6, 16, 15.6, 15.9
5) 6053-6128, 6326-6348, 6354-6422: 0.1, 16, 15.9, 15.9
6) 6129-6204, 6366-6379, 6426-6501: -0.5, 15.7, 15.7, 15.7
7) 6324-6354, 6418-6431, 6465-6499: -0.3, 16.2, 15.5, 15.8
